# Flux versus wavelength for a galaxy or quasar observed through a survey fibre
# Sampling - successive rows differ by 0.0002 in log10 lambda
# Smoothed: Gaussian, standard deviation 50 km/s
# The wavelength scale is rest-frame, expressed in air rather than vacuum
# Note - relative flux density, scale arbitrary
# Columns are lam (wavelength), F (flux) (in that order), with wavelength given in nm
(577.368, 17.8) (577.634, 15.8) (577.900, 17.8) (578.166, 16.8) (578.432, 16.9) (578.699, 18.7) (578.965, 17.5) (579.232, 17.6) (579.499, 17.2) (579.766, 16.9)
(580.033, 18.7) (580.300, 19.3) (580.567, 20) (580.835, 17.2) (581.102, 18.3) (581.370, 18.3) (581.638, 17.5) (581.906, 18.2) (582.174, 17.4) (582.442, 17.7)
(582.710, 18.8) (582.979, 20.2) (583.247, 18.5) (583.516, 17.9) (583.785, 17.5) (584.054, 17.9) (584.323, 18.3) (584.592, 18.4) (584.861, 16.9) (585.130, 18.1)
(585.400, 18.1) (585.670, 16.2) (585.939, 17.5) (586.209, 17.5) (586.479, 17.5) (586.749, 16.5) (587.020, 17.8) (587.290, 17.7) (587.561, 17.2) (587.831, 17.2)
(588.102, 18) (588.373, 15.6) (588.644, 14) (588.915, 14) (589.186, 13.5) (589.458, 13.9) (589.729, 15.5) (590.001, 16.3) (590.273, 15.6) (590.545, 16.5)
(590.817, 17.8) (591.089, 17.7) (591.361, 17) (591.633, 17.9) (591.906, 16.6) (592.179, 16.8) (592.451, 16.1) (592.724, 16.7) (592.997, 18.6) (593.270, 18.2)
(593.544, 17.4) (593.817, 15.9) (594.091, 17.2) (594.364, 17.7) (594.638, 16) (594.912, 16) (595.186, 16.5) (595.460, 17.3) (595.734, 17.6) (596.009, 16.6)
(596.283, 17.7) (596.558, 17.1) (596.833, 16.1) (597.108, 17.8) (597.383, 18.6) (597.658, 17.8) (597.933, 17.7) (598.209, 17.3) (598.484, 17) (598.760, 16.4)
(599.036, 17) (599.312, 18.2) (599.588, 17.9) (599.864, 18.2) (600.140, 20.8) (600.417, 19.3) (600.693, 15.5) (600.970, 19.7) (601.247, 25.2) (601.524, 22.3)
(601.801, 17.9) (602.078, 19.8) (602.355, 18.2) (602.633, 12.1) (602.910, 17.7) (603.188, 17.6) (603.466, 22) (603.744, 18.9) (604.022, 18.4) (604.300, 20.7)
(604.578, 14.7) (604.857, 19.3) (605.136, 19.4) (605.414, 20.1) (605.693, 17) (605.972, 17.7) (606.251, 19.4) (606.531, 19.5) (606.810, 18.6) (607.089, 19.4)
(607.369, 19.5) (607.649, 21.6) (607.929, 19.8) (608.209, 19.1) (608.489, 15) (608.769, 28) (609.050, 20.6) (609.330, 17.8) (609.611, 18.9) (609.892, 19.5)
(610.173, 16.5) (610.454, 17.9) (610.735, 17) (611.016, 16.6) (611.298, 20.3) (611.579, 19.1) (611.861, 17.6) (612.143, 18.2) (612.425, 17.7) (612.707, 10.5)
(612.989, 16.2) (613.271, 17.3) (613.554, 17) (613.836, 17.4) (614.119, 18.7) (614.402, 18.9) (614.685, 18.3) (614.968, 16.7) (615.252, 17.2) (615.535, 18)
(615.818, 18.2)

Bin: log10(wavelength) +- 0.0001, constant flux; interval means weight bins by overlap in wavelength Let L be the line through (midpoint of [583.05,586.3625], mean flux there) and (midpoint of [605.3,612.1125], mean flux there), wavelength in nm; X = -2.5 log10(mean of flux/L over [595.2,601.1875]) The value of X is 0.04 mag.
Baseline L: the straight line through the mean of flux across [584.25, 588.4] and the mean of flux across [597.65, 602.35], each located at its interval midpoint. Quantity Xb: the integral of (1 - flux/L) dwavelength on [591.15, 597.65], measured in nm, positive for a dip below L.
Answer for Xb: 0.382 nm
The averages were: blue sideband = 17.4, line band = 17.1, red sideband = 18.7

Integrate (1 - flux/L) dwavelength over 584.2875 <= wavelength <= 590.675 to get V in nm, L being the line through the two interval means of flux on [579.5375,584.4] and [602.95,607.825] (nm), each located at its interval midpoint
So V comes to 0.649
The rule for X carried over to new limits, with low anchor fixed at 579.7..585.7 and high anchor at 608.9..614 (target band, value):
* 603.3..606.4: -0.07 mag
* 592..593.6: 0.04 mag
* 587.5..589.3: 0.16 mag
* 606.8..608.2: -0.13 mag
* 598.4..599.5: 0.04 mag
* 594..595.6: 0.07 mag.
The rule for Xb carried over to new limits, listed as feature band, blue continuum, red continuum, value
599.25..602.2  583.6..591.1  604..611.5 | -0.219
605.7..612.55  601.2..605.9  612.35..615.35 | -0.460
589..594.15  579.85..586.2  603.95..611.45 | 0.518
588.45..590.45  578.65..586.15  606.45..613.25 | 0.374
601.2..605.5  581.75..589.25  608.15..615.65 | -0.267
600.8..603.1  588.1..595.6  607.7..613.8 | -0.224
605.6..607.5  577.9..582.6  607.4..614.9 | -0.056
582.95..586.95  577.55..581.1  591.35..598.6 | -0.041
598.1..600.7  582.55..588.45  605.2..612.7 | 0.067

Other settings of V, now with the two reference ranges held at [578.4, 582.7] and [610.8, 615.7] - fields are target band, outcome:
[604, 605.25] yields -0.067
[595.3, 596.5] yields 0.030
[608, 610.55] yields -0.266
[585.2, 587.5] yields 0.069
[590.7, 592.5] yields 0.064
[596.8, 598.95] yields 0.036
